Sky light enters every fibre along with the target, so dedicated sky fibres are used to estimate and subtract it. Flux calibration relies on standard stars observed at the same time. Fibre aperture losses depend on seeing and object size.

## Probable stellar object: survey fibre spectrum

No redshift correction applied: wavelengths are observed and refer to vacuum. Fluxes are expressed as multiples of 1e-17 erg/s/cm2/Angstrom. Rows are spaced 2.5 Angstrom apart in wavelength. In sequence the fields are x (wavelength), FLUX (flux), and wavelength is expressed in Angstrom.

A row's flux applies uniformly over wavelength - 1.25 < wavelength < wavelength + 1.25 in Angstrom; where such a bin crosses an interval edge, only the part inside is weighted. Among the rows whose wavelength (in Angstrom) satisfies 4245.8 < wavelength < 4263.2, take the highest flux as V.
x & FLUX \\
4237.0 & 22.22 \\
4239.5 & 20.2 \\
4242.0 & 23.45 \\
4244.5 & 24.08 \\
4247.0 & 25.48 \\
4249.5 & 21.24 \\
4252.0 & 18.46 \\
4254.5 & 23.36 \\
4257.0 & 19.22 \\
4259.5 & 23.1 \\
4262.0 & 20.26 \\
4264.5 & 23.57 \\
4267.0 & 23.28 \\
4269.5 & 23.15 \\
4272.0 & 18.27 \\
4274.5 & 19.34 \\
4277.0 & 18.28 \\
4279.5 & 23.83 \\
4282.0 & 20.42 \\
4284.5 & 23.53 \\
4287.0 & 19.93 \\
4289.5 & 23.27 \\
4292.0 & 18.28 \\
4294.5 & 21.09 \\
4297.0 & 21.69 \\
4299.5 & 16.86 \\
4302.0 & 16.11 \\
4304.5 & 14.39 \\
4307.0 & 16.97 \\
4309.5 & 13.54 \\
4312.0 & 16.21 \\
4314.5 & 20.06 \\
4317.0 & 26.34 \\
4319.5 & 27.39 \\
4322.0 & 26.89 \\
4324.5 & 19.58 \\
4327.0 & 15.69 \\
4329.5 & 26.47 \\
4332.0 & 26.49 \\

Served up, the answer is 25.48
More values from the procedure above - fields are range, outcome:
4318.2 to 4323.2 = 27.39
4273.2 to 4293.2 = 23.83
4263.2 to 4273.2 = 23.57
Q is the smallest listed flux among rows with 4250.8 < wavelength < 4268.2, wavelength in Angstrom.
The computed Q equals 18.46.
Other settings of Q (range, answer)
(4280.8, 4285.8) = 20.42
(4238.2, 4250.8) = 20.2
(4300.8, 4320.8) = 13.54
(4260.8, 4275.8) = 18.27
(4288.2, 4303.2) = 16.11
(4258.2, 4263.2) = 20.26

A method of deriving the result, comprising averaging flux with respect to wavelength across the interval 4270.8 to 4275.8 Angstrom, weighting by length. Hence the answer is 18.8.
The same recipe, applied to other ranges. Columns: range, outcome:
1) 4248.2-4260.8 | 21.1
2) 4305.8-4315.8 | 16.7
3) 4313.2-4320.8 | 24.6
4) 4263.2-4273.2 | 22.1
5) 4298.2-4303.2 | 16.5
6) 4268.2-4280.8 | 20.6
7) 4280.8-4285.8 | 22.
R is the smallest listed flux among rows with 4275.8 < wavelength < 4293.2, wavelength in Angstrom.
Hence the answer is 18.28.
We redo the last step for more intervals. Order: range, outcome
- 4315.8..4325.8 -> 19.58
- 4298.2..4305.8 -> 14.39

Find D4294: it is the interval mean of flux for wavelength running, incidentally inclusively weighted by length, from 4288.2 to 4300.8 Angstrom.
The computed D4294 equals 20.2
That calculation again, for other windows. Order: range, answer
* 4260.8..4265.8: 21.9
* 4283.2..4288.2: 21.7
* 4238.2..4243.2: 21.8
